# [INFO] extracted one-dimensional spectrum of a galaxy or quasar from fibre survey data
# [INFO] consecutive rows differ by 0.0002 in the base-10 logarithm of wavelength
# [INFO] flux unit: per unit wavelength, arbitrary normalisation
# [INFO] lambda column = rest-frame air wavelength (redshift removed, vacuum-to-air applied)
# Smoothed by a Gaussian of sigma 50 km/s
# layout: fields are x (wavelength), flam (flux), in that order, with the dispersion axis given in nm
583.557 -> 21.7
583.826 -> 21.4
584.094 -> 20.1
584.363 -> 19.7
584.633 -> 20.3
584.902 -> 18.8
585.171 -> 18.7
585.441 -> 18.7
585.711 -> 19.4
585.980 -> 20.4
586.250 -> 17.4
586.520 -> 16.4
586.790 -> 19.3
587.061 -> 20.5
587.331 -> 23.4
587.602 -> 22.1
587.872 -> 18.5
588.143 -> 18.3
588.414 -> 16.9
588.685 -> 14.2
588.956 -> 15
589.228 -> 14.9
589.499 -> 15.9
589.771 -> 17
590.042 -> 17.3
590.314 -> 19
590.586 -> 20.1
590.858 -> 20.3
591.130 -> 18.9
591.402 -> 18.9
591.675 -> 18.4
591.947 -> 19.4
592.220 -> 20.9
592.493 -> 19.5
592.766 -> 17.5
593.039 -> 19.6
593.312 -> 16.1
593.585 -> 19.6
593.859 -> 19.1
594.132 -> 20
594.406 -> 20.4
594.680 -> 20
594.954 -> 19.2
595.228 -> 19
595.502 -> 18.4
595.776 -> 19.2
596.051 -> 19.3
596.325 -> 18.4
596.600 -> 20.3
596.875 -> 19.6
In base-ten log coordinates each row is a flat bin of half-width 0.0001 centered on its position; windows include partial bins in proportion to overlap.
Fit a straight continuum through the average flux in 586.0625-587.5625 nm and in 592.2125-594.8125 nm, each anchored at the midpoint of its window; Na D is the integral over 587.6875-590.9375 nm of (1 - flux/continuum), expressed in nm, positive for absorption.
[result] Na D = 0.36 nm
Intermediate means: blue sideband 19.6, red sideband 19.2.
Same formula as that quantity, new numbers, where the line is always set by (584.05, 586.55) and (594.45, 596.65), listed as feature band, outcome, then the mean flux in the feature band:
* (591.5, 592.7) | -0.015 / 19.4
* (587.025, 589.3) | 0.109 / 18.2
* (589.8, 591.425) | 0.016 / 19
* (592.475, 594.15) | 0.049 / 18.6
